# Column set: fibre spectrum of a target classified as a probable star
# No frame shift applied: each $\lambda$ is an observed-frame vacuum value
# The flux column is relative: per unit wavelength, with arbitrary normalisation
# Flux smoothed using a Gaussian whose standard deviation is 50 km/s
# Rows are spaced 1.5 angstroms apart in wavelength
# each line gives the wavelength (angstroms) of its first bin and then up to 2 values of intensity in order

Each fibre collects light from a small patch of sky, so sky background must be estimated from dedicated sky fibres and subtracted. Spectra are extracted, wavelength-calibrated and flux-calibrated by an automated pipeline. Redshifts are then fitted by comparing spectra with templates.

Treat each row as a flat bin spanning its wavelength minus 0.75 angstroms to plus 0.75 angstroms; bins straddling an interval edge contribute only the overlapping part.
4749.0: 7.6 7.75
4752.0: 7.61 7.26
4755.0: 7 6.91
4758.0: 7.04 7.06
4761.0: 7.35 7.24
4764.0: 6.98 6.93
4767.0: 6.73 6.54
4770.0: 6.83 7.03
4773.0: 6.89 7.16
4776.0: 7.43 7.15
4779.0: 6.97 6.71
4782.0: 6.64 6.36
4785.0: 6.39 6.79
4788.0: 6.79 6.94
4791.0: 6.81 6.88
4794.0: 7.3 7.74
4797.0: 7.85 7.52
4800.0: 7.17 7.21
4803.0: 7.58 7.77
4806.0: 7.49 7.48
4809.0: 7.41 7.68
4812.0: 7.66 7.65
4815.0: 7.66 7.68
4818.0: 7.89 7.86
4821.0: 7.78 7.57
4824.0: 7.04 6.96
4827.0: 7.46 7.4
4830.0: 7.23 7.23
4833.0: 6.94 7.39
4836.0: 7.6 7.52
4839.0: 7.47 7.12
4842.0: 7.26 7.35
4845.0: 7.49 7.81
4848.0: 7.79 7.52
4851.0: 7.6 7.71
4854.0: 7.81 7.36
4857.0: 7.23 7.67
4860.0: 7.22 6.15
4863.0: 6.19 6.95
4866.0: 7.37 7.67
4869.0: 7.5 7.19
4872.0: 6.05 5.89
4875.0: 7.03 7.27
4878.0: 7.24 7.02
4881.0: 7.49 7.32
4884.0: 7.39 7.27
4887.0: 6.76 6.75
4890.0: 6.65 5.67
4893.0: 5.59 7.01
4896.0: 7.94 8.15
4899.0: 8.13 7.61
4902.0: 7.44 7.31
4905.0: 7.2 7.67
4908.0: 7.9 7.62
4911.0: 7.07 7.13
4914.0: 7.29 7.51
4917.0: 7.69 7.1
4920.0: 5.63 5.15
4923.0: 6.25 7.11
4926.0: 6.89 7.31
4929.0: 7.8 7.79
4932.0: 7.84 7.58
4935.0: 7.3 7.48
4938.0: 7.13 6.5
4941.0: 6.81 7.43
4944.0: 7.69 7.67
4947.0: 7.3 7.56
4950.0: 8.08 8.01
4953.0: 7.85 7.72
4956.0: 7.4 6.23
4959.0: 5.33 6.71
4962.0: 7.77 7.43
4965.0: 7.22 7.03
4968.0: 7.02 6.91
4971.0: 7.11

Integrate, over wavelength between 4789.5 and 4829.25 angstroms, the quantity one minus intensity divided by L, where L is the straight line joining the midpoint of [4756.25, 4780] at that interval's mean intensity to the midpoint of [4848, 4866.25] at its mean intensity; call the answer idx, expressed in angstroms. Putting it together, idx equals -1.9 angstroms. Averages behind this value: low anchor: 7.01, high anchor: 7.25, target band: 7.47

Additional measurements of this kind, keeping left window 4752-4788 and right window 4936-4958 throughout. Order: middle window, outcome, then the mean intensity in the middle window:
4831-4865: -0.86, 7.32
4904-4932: 0.72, 7.14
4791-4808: -0.98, 7.42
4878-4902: 0.41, 7.13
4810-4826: -1.19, 7.59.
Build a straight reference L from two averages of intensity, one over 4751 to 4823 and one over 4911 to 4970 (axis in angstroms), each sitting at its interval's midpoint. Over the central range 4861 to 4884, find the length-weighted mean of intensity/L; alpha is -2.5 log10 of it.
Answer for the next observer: 0.03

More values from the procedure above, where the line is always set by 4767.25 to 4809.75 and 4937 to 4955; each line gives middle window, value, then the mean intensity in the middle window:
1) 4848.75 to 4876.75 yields 0.023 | 7.12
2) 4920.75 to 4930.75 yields 0.087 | 6.86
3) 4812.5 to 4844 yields -0.036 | 7.43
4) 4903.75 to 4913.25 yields -0.006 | 7.43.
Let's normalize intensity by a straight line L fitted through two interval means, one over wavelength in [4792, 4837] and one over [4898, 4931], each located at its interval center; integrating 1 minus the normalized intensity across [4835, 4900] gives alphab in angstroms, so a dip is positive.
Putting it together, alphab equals 1.27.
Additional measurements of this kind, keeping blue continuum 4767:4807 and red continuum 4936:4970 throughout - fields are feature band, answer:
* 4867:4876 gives 0.3 angstroms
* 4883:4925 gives 0.6 angstroms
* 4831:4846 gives -0.5 angstroms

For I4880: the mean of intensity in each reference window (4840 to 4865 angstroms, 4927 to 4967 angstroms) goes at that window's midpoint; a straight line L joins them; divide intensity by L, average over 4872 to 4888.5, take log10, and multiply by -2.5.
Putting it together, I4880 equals 0.05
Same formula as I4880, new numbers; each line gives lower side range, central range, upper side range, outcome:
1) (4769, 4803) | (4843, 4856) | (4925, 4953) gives -0.06 mag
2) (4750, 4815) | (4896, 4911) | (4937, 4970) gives -0.07 mag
